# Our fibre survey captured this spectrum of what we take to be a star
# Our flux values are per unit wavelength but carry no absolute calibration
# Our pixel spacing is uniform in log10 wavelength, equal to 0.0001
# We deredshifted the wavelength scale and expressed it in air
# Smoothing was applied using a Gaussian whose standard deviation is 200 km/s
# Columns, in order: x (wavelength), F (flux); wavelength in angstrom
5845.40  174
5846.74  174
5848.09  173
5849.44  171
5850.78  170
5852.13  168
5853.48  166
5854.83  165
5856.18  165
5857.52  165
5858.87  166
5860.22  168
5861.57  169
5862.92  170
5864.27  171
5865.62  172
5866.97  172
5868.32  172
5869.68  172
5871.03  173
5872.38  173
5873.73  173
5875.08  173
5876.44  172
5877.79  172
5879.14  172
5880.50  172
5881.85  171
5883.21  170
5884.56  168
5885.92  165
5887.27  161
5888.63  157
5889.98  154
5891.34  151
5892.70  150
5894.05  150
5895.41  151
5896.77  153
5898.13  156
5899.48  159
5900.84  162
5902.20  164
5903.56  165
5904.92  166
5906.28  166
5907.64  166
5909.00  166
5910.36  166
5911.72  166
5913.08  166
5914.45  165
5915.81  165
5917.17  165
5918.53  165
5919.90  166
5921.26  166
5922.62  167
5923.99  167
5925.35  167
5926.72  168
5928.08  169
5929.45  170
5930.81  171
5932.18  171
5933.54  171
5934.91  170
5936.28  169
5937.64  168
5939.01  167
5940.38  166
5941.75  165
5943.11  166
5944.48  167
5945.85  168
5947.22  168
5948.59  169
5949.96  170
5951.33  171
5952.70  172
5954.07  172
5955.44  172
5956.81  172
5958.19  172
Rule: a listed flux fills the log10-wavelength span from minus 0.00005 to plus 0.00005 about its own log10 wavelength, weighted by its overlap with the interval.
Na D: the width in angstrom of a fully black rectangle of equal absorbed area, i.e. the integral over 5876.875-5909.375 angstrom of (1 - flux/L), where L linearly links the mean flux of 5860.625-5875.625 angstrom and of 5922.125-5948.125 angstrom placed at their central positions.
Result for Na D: 1.6 angstrom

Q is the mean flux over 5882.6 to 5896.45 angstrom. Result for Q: 158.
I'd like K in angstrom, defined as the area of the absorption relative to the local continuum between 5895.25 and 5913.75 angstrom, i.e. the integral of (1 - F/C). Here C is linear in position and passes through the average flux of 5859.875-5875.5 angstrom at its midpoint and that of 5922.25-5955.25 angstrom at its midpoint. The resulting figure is 0.8 angstrom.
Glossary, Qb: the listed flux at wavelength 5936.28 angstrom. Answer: 169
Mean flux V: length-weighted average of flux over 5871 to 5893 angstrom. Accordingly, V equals 166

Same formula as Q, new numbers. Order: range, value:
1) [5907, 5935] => 167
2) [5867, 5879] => 172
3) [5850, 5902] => 166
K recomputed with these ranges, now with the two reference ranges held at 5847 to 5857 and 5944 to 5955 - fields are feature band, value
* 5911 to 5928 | 0.3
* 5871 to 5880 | -0.2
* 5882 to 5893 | 0.6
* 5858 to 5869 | -0.1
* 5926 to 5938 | 0.0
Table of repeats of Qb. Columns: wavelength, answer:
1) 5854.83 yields 165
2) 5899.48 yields 159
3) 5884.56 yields 168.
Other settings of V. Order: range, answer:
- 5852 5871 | 169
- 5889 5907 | 158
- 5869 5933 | 165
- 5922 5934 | 169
